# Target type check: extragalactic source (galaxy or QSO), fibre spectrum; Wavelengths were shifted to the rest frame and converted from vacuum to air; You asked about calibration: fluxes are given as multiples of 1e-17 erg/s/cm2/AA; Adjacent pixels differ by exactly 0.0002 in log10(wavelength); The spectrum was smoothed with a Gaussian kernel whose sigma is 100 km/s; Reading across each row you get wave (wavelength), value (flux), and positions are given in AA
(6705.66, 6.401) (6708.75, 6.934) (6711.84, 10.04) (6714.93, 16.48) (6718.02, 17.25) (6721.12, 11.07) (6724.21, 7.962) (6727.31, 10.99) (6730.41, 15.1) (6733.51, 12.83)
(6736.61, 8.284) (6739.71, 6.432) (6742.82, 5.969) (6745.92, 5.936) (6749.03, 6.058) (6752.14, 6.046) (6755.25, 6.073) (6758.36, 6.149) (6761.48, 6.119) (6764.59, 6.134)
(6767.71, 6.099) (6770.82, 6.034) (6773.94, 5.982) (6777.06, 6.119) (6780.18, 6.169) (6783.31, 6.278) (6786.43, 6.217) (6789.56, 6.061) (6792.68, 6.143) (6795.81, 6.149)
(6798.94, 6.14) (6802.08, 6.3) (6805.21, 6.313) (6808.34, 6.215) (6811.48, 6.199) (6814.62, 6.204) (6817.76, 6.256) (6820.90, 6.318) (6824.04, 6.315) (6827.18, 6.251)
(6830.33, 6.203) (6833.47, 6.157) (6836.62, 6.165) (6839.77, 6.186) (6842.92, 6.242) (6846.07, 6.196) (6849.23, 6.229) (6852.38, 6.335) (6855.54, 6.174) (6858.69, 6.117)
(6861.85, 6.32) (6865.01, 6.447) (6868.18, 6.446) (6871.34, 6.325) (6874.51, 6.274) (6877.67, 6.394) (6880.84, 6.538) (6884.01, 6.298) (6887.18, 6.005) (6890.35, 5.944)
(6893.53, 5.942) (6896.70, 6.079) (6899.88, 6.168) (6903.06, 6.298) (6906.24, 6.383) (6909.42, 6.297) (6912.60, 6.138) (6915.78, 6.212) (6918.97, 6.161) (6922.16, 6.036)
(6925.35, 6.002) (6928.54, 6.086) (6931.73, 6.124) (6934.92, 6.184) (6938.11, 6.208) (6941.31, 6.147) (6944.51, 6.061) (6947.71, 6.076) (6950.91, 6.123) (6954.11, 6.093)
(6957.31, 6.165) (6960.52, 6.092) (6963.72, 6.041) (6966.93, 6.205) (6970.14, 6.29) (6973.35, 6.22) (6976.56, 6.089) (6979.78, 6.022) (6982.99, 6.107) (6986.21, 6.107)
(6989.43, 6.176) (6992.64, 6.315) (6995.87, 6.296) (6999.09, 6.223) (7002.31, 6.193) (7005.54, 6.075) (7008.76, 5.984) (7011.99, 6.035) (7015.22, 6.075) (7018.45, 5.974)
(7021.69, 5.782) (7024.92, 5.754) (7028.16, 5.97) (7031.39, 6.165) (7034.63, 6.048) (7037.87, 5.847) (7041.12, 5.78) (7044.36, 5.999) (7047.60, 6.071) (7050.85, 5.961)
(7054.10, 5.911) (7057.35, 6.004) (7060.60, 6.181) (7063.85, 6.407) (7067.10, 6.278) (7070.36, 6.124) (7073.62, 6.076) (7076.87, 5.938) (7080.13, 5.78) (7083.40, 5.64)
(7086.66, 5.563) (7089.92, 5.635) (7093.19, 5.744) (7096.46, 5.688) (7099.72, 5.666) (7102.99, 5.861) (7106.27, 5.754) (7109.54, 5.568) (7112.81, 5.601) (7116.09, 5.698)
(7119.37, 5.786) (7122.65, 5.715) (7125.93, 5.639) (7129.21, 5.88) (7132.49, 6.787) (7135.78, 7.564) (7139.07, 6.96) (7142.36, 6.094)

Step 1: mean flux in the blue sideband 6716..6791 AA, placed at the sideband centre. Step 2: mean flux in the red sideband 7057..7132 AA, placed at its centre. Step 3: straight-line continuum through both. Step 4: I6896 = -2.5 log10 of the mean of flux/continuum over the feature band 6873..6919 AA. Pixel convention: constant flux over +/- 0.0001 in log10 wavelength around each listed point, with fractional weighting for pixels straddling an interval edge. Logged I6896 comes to 0.13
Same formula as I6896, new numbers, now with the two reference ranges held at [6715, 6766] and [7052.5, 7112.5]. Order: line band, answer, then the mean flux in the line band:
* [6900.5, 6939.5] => 0.18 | 6.18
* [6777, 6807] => 0.33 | 6.19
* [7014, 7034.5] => 0.07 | 5.96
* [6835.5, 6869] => 0.25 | 6.26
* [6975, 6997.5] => 0.09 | 6.16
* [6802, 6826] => 0.30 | 6.26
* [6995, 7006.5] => 0.07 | 6.2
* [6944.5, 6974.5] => 0.13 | 6.14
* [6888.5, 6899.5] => 0.25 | 6.01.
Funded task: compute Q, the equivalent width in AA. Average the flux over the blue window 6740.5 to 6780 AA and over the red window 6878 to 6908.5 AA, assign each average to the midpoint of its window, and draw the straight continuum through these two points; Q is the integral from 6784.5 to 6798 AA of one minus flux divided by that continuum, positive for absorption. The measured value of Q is -0.1 AA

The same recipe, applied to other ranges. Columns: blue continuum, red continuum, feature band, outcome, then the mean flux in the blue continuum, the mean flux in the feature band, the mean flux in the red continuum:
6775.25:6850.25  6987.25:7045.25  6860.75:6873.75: -0.5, 6.21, 6.38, 6.04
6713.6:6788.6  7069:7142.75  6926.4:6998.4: 7.4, 8.19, 6.15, 5.94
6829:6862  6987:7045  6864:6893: -0.5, 6.21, 6.28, 6.04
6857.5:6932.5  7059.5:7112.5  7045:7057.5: -0.1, 6.21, 5.98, 5.86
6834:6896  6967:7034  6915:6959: 0.3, 6.24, 6.12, 6.09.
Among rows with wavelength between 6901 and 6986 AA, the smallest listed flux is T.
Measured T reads 6.002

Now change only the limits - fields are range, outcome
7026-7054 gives 5.78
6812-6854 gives 6.157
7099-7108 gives 5.666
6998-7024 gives 5.782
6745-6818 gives 5.936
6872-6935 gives 5.942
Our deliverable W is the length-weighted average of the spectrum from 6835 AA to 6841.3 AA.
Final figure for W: 6.17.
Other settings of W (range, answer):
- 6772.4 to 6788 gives 6.15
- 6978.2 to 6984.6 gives 6.07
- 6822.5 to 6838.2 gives 6.22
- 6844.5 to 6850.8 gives 6.21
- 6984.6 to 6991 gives 6.14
